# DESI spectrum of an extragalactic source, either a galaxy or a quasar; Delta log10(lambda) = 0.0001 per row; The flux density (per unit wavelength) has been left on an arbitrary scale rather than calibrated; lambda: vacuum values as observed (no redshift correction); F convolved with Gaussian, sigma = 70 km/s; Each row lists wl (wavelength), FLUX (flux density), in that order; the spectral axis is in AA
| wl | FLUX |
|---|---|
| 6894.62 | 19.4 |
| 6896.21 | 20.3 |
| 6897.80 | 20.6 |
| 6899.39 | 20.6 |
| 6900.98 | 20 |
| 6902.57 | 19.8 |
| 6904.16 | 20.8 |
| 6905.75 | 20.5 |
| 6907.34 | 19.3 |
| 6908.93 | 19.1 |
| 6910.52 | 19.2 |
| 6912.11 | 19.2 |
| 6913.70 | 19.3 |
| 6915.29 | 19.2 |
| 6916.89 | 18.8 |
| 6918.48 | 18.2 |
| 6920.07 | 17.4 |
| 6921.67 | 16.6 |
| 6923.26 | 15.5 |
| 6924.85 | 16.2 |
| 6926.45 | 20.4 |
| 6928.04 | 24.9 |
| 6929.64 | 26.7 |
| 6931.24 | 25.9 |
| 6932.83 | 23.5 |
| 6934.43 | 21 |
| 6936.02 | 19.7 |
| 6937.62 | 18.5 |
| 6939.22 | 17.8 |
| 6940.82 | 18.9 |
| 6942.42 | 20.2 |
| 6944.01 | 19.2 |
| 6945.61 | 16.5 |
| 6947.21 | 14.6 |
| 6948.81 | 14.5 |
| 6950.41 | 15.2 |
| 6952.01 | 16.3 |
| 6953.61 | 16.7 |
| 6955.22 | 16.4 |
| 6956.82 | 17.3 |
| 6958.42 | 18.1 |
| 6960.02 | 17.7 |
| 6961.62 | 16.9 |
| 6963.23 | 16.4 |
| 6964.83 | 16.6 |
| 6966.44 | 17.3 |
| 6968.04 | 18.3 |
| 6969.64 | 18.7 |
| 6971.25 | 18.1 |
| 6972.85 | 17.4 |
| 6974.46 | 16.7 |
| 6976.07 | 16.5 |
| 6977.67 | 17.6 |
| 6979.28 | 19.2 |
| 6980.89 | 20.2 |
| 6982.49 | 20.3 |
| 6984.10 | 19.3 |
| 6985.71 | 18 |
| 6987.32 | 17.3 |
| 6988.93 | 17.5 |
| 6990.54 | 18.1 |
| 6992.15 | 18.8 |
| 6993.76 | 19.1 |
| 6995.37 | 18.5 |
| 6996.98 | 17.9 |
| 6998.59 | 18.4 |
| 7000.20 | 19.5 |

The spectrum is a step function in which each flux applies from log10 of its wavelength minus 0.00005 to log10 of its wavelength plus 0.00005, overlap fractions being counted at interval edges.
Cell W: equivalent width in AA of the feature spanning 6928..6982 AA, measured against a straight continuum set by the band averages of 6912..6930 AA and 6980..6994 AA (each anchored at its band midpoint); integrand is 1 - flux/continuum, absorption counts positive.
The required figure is 1.5 AA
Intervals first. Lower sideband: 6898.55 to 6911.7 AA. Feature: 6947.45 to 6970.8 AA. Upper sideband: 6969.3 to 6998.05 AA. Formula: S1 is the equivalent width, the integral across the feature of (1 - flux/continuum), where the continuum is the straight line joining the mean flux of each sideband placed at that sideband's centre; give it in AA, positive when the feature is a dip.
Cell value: 2.4 AA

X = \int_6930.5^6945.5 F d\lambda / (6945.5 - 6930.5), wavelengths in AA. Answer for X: 20.3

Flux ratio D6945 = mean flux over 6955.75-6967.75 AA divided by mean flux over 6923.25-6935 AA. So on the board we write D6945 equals 0.8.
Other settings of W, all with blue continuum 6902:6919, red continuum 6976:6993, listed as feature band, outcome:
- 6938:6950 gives 1.05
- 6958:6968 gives 0.83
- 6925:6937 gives -2.22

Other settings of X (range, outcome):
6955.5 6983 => 17.8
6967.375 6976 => 17.7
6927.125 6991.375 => 18.5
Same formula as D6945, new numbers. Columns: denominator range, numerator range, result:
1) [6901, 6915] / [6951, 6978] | 0.88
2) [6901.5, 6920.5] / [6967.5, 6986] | 0.95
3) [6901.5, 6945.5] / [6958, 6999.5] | 0.91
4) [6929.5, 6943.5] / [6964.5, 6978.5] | 0.83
